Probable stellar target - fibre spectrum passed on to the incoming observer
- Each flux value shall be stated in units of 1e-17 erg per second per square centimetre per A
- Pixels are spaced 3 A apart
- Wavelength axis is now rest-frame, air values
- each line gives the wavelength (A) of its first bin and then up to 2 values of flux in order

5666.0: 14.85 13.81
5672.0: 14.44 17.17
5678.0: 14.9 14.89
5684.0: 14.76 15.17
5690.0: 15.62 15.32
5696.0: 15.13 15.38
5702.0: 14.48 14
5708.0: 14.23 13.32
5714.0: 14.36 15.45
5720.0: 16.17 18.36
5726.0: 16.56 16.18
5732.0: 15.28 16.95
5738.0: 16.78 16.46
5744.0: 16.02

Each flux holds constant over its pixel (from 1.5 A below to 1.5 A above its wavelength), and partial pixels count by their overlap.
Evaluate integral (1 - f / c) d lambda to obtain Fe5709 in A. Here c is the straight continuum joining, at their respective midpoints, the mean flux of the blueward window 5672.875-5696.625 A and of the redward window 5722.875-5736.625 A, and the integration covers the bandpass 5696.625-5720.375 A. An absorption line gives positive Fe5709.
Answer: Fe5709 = 1.99 A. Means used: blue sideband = 15.4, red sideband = 16.5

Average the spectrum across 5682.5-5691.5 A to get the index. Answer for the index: 15.2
